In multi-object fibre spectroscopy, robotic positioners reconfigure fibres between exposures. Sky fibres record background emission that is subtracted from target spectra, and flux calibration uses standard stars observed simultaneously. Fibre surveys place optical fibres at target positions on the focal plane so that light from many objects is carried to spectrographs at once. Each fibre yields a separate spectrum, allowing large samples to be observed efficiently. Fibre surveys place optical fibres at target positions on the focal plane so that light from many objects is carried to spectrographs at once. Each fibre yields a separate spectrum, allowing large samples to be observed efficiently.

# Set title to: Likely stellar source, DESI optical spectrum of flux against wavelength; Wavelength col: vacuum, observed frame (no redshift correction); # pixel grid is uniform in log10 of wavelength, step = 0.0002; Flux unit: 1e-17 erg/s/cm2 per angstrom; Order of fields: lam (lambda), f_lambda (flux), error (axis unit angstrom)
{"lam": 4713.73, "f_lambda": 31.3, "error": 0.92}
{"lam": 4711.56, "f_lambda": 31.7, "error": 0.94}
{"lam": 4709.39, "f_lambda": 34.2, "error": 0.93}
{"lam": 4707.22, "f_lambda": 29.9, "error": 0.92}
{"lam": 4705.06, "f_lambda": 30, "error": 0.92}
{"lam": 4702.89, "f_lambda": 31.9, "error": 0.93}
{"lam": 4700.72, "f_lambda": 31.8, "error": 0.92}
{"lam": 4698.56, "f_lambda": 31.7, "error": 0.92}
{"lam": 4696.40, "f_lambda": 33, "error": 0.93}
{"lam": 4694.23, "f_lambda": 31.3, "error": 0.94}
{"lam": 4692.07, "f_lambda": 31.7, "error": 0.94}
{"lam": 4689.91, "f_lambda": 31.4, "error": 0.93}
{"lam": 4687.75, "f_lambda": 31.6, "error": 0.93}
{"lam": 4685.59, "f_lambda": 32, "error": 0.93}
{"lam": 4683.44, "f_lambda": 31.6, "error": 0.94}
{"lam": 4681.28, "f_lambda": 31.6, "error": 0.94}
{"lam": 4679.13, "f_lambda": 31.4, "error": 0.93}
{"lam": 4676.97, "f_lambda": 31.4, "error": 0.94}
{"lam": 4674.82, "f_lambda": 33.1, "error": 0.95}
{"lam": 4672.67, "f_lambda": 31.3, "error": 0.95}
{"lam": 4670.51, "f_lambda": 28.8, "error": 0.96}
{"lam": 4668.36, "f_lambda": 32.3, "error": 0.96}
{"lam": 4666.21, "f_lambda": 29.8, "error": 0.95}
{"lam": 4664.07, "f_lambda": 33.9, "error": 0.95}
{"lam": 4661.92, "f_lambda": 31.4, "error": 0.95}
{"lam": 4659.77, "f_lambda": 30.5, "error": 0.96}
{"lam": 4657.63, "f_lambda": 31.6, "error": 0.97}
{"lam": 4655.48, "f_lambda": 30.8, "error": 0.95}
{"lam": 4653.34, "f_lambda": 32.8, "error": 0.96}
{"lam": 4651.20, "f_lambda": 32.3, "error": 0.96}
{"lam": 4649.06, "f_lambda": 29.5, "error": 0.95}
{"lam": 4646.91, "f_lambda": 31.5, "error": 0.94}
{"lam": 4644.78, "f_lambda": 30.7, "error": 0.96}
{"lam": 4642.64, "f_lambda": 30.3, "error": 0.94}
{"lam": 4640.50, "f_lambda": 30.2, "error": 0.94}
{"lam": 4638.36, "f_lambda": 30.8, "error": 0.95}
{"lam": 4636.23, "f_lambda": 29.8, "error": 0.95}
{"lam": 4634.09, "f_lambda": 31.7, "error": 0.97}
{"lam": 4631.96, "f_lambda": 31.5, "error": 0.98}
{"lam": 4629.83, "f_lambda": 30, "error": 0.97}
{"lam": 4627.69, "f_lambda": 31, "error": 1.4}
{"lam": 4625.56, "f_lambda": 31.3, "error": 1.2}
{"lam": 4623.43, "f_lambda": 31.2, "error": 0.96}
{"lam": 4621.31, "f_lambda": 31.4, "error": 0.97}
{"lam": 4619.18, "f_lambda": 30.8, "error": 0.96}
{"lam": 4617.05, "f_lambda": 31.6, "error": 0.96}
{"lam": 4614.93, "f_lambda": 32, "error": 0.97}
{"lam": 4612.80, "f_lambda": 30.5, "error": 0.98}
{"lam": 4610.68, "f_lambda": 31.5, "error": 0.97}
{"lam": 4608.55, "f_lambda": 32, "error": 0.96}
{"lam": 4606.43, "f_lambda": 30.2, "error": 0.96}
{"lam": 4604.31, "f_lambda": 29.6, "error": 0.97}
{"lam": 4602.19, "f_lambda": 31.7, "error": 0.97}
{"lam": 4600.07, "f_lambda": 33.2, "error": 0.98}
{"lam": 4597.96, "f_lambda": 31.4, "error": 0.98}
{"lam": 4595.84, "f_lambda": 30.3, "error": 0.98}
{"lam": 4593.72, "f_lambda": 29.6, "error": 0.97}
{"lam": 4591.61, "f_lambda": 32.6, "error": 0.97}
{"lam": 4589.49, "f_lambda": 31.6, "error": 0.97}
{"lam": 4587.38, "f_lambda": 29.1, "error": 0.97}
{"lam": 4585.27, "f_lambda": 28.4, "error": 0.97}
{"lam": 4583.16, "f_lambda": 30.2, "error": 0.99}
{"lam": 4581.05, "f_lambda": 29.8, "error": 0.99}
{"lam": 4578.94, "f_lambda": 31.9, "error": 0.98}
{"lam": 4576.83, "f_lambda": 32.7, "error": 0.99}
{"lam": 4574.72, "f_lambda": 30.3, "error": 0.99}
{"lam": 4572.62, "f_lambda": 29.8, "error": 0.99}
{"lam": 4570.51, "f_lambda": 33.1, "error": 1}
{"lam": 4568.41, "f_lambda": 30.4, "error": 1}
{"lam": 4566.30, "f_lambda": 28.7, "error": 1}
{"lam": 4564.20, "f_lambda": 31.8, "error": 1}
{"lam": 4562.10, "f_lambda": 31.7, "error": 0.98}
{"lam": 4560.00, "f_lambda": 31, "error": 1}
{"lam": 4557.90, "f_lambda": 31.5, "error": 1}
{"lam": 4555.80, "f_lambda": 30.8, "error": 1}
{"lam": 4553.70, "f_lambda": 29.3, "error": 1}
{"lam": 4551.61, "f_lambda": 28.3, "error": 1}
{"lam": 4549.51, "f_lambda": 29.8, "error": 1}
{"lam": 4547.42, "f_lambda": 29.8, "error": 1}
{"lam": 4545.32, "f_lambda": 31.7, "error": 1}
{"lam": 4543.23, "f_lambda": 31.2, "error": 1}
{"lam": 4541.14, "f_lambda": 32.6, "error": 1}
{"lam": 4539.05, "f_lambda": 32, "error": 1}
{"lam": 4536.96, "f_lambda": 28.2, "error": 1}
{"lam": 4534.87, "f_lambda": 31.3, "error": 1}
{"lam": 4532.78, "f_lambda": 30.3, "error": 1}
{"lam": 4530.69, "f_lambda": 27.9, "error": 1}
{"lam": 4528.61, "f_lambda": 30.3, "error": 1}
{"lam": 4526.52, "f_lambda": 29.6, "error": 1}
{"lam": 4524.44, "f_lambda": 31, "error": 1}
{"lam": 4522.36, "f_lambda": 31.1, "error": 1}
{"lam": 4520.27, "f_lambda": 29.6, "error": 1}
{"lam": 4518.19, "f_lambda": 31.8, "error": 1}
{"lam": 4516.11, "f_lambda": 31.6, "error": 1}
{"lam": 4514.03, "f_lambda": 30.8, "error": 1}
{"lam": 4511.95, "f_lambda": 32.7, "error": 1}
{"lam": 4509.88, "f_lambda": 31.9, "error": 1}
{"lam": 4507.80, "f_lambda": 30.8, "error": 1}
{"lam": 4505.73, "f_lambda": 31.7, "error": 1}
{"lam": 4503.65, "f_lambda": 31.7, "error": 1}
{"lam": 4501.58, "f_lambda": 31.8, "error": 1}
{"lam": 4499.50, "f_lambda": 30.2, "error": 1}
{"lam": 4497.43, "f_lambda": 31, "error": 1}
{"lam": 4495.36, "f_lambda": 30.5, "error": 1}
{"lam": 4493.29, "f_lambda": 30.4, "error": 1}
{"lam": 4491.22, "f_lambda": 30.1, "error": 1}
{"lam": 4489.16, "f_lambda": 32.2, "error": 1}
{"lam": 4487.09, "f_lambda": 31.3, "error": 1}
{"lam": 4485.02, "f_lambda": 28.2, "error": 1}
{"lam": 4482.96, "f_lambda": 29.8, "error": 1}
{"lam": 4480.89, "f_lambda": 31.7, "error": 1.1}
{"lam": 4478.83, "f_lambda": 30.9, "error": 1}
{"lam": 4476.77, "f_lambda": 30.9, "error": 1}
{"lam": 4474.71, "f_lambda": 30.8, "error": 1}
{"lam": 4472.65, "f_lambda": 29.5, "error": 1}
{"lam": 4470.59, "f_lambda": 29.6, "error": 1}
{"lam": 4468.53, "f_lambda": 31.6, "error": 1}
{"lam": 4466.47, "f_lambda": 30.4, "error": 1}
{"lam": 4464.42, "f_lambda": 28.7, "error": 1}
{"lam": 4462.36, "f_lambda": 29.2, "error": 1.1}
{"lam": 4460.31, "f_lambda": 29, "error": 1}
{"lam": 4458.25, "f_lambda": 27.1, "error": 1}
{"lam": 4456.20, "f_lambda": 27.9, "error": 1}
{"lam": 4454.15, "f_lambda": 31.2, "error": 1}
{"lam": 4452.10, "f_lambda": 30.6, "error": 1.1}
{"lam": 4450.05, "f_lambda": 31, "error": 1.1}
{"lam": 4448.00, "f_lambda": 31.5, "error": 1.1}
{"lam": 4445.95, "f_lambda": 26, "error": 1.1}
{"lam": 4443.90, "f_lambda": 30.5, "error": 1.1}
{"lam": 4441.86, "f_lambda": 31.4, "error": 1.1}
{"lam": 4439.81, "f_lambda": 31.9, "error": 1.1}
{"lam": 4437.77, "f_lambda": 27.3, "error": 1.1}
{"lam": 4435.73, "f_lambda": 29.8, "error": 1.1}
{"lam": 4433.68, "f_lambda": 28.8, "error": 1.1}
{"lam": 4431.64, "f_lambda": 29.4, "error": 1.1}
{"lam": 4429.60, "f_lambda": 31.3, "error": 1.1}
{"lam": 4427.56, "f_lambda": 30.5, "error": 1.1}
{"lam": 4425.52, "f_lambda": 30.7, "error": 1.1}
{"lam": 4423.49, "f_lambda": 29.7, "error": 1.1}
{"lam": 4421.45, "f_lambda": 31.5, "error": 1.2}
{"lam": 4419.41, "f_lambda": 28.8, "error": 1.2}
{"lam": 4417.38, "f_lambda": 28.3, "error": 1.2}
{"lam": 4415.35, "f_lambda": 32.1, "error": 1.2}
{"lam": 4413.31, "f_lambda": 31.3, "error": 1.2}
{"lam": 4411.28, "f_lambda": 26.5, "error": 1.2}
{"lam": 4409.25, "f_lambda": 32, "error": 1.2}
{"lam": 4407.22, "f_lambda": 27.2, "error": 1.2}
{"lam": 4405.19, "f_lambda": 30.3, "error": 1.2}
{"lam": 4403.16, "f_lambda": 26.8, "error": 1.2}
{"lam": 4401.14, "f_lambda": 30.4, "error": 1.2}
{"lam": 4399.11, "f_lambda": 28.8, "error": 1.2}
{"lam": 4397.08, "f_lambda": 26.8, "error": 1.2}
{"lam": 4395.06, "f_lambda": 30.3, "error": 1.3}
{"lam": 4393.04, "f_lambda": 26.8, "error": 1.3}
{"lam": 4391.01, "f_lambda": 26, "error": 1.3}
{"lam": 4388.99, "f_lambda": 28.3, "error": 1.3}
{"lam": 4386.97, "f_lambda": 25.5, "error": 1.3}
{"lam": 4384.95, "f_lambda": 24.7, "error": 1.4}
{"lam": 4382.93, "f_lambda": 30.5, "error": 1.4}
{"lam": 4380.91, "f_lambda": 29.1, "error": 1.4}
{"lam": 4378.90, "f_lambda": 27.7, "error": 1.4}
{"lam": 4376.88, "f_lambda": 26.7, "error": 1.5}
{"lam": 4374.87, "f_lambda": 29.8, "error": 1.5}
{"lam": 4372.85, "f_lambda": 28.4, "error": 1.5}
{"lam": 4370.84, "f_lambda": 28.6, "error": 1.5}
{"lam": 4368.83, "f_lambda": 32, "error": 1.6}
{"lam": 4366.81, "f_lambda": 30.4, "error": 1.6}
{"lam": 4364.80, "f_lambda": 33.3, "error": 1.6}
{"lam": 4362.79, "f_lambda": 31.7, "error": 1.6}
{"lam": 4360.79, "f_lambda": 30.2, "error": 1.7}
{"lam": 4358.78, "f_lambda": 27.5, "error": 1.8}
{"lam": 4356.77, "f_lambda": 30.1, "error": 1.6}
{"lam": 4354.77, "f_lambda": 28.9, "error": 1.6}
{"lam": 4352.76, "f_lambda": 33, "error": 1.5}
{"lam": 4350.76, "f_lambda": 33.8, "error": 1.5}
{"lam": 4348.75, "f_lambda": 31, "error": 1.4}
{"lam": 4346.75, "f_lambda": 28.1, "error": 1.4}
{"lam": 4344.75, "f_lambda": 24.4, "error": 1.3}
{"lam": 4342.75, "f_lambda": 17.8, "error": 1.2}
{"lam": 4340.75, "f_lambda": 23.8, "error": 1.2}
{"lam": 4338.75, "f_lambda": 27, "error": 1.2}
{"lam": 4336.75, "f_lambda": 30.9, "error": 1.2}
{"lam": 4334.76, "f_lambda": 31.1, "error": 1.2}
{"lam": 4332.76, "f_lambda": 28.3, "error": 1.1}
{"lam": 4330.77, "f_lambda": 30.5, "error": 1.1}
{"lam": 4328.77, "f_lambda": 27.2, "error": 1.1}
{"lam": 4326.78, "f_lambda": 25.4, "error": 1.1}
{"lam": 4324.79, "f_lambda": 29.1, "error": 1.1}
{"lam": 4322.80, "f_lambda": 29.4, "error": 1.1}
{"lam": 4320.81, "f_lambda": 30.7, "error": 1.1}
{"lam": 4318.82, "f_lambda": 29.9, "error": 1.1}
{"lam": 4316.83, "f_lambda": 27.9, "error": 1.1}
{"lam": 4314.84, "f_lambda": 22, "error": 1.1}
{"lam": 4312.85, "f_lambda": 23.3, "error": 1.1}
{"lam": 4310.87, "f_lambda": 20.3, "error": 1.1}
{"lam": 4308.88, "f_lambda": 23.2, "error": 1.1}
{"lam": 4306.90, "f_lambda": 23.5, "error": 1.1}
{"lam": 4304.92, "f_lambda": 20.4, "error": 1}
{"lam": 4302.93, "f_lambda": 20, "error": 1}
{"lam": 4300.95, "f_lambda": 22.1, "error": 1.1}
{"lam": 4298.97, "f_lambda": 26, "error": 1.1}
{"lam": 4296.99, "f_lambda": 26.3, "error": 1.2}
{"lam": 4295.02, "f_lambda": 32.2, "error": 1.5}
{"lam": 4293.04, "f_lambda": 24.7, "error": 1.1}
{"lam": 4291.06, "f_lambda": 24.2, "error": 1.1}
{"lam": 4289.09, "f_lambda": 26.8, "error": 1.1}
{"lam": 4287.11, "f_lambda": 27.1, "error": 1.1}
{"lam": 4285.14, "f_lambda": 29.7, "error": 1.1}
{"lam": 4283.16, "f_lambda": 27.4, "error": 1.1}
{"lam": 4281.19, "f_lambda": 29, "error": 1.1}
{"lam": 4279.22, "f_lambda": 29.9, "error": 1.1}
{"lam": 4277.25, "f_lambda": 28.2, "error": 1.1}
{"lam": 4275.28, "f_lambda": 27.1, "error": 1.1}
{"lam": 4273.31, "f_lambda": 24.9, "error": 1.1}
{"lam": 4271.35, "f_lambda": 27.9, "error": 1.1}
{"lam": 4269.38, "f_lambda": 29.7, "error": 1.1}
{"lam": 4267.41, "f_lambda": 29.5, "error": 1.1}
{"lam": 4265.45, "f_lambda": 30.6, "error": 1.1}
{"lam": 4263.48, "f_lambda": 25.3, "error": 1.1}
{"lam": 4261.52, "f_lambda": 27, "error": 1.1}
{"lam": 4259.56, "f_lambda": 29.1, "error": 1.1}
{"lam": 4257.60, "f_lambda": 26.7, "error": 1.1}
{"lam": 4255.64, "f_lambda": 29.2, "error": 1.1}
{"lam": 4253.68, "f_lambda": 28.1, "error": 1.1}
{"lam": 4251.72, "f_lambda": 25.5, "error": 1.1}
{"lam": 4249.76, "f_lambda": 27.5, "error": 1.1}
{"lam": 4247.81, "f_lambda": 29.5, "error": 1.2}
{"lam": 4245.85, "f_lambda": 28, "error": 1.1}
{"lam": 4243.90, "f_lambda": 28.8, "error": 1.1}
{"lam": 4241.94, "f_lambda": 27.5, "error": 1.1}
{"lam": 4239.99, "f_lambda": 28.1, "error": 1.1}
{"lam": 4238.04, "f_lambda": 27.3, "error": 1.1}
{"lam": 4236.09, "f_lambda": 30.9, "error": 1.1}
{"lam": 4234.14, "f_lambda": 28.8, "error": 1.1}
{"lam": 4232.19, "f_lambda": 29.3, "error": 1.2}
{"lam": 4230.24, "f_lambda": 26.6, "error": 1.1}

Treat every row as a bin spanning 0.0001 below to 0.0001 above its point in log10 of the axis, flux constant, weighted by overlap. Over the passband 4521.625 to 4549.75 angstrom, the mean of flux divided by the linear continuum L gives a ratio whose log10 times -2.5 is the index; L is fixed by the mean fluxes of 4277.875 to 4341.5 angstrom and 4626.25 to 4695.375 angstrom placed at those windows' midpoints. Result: -0.03 mag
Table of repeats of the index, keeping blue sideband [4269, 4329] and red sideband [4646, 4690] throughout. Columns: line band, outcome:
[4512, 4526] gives -0.06 mag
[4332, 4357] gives -0.05 mag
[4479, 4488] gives -0.05 mag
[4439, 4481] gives -0.06 mag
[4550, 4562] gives -0.01 mag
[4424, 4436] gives -0.07 mag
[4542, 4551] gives -0.03 mag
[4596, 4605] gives -0.03 mag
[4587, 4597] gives -0.01 mag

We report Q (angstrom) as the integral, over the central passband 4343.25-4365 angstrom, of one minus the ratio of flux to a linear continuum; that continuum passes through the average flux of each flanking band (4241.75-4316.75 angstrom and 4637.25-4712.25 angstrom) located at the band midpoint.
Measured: -1.8 angstrom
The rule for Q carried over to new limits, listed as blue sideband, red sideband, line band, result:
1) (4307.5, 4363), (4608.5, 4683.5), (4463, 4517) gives -2.5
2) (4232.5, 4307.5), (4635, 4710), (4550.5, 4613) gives -0.7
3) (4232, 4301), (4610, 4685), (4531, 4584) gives -0.5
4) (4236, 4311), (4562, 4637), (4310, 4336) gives 0.1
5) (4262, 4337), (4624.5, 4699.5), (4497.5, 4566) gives -2.5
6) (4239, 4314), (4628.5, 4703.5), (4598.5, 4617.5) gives -0.4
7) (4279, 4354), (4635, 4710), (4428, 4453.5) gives -1.5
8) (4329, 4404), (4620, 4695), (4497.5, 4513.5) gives -0.9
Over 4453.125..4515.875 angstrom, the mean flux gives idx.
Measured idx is 30.5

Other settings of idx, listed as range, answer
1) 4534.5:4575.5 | 30.7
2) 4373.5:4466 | 29.1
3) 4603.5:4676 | 31.1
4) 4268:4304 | 26.9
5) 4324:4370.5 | 28.9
